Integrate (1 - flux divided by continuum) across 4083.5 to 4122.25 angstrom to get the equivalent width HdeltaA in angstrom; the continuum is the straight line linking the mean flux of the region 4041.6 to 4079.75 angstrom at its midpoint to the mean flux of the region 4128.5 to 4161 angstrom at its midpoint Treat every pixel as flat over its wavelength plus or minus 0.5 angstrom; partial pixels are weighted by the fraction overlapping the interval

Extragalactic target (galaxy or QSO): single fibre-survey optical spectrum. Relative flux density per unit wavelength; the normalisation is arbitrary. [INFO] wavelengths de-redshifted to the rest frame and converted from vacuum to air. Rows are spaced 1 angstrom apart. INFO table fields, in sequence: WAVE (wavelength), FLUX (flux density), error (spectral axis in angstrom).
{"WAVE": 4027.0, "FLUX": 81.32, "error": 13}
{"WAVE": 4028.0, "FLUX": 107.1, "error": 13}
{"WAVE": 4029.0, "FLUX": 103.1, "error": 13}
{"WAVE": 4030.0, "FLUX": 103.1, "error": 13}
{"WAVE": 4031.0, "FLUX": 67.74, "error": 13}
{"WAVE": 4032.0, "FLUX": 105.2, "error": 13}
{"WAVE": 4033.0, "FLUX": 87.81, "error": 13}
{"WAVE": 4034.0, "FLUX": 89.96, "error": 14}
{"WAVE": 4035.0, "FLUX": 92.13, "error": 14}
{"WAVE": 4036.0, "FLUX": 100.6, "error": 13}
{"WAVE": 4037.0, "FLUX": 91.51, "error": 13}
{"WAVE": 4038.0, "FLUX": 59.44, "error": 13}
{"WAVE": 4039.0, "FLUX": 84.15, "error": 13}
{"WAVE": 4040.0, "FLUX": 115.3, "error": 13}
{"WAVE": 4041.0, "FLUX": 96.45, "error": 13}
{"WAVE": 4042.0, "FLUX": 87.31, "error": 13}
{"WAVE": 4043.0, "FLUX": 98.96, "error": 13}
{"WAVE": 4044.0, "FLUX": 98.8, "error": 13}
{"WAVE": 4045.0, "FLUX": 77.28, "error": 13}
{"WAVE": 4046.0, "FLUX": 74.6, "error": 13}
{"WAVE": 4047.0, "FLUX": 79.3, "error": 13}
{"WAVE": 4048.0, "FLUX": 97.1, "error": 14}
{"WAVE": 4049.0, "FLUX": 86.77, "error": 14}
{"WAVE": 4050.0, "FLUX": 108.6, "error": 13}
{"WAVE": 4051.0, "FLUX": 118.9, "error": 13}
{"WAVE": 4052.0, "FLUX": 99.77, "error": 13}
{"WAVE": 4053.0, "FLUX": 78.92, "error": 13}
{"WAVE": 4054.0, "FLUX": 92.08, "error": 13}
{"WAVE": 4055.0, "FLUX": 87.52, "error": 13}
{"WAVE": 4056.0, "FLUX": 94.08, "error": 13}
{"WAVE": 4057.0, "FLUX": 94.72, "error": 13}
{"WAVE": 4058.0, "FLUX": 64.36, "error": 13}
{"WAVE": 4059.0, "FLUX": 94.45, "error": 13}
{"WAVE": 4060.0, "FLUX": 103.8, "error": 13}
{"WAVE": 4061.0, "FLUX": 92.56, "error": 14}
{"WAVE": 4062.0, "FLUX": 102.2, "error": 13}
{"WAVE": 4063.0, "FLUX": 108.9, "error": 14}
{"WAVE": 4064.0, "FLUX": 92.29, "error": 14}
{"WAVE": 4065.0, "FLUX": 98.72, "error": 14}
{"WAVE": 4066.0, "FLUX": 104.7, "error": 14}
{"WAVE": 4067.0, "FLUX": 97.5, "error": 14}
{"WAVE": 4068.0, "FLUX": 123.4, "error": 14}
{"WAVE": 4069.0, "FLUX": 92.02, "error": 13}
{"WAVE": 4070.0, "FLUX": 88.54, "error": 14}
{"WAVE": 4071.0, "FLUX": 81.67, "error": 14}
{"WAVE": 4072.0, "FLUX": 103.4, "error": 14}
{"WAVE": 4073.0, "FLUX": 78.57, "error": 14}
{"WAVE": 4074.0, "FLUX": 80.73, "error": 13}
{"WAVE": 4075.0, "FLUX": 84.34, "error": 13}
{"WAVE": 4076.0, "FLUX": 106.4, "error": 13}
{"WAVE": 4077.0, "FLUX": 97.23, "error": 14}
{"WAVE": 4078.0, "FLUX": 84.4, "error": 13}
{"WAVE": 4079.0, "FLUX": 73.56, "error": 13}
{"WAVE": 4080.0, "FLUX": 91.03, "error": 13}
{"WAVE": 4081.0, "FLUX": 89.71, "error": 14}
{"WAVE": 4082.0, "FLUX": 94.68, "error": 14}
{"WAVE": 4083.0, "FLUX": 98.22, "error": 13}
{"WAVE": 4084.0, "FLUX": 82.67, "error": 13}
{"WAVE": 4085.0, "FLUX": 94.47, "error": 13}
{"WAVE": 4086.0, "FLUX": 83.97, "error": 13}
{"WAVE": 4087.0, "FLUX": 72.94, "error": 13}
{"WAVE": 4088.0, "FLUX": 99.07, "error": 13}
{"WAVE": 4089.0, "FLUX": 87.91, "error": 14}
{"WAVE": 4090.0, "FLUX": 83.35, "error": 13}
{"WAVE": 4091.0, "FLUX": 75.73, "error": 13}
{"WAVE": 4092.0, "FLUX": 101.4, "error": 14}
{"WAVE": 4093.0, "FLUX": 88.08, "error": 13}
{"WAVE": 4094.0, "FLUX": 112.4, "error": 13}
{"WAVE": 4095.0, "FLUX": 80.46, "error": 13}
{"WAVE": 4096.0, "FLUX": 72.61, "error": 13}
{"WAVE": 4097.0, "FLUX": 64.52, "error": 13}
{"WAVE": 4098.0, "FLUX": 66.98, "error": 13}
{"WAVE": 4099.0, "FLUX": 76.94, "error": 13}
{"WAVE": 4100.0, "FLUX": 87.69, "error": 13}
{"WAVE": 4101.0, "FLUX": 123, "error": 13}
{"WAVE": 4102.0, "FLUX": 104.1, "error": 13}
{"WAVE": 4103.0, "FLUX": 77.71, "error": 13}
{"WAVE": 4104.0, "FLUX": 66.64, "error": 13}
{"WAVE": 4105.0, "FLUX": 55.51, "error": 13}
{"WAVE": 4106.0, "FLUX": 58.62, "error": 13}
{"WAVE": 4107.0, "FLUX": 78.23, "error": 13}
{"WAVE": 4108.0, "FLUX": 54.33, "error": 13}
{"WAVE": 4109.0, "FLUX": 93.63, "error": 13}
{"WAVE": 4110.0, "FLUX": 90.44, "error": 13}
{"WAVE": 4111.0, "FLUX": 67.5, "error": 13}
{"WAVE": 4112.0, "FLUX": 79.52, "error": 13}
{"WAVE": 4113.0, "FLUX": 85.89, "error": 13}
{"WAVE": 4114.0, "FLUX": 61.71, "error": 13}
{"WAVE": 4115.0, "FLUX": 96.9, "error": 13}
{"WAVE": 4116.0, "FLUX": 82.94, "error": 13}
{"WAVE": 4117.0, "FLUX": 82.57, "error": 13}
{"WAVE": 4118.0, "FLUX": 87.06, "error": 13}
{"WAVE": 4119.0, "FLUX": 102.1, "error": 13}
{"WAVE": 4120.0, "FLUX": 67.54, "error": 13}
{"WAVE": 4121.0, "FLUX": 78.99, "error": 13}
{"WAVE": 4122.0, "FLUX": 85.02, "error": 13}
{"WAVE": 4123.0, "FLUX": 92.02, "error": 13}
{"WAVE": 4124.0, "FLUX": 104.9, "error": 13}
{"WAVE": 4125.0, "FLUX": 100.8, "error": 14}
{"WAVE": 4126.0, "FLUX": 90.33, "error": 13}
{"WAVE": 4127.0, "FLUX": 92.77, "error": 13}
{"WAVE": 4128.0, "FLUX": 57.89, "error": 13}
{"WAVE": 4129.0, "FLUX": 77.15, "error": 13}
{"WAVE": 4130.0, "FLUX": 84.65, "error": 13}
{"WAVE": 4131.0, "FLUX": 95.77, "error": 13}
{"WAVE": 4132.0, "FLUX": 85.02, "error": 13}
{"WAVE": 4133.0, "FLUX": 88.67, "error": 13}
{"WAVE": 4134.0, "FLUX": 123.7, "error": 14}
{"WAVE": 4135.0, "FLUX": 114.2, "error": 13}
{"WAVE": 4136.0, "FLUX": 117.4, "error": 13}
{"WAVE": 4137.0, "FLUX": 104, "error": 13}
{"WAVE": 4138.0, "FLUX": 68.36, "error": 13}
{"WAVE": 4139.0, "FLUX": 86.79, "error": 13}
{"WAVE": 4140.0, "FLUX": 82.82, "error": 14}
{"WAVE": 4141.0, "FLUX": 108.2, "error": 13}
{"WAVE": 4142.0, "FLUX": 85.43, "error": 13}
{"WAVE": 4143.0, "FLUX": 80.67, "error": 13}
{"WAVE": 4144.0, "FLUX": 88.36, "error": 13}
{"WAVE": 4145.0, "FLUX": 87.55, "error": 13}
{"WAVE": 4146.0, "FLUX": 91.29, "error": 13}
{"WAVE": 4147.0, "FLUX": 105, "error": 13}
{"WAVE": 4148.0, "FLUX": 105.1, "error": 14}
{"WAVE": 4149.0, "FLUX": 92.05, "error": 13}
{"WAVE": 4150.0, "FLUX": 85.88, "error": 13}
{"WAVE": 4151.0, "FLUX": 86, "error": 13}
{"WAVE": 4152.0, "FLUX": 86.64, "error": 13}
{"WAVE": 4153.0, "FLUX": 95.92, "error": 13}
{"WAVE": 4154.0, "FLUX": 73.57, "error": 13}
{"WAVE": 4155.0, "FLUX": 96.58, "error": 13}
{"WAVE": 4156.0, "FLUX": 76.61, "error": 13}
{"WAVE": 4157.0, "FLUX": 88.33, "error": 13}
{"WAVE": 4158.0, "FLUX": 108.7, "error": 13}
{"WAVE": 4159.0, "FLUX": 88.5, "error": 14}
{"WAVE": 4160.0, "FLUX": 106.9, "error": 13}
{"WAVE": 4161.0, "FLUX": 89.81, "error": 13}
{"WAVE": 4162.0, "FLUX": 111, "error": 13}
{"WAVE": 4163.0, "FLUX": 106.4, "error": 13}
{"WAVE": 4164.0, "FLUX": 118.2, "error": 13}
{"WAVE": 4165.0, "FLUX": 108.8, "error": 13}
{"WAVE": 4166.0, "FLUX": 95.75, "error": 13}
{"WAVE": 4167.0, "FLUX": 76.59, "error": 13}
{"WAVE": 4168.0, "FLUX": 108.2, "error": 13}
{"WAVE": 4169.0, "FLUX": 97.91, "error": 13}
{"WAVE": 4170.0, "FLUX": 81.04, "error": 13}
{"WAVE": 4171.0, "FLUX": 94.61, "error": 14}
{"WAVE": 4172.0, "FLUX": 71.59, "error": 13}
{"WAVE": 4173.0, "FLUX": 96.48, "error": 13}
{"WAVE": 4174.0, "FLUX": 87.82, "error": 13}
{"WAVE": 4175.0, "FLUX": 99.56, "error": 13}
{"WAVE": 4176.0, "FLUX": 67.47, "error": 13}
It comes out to 4.4 angstrom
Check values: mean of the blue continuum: 92.9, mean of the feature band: 82.3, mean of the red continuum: 92.6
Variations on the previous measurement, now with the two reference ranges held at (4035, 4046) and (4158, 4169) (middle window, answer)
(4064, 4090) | 0.57 angstrom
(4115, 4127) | 1.03 angstrom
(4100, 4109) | 1.61 angstrom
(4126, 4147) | 1.59 angstrom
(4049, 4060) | -0.24 angstrom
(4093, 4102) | 0.81 angstrom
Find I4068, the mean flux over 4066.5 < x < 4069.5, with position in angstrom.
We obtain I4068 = 104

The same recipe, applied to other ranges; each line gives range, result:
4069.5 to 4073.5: 88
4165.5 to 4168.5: 93.5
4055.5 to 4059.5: 86.9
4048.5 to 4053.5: 98.6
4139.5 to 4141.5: 95.5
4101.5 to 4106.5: 72.5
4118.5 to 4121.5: 82.9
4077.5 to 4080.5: 83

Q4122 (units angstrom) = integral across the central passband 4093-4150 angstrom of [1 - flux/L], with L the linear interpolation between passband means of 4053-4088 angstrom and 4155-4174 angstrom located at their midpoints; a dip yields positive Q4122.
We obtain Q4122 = 4.5 angstrom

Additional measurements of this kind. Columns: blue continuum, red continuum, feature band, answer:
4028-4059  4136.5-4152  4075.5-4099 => 1.1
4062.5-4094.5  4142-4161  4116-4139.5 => 0.2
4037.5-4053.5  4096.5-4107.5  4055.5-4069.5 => -1.6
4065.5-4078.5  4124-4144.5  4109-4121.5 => 1.4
